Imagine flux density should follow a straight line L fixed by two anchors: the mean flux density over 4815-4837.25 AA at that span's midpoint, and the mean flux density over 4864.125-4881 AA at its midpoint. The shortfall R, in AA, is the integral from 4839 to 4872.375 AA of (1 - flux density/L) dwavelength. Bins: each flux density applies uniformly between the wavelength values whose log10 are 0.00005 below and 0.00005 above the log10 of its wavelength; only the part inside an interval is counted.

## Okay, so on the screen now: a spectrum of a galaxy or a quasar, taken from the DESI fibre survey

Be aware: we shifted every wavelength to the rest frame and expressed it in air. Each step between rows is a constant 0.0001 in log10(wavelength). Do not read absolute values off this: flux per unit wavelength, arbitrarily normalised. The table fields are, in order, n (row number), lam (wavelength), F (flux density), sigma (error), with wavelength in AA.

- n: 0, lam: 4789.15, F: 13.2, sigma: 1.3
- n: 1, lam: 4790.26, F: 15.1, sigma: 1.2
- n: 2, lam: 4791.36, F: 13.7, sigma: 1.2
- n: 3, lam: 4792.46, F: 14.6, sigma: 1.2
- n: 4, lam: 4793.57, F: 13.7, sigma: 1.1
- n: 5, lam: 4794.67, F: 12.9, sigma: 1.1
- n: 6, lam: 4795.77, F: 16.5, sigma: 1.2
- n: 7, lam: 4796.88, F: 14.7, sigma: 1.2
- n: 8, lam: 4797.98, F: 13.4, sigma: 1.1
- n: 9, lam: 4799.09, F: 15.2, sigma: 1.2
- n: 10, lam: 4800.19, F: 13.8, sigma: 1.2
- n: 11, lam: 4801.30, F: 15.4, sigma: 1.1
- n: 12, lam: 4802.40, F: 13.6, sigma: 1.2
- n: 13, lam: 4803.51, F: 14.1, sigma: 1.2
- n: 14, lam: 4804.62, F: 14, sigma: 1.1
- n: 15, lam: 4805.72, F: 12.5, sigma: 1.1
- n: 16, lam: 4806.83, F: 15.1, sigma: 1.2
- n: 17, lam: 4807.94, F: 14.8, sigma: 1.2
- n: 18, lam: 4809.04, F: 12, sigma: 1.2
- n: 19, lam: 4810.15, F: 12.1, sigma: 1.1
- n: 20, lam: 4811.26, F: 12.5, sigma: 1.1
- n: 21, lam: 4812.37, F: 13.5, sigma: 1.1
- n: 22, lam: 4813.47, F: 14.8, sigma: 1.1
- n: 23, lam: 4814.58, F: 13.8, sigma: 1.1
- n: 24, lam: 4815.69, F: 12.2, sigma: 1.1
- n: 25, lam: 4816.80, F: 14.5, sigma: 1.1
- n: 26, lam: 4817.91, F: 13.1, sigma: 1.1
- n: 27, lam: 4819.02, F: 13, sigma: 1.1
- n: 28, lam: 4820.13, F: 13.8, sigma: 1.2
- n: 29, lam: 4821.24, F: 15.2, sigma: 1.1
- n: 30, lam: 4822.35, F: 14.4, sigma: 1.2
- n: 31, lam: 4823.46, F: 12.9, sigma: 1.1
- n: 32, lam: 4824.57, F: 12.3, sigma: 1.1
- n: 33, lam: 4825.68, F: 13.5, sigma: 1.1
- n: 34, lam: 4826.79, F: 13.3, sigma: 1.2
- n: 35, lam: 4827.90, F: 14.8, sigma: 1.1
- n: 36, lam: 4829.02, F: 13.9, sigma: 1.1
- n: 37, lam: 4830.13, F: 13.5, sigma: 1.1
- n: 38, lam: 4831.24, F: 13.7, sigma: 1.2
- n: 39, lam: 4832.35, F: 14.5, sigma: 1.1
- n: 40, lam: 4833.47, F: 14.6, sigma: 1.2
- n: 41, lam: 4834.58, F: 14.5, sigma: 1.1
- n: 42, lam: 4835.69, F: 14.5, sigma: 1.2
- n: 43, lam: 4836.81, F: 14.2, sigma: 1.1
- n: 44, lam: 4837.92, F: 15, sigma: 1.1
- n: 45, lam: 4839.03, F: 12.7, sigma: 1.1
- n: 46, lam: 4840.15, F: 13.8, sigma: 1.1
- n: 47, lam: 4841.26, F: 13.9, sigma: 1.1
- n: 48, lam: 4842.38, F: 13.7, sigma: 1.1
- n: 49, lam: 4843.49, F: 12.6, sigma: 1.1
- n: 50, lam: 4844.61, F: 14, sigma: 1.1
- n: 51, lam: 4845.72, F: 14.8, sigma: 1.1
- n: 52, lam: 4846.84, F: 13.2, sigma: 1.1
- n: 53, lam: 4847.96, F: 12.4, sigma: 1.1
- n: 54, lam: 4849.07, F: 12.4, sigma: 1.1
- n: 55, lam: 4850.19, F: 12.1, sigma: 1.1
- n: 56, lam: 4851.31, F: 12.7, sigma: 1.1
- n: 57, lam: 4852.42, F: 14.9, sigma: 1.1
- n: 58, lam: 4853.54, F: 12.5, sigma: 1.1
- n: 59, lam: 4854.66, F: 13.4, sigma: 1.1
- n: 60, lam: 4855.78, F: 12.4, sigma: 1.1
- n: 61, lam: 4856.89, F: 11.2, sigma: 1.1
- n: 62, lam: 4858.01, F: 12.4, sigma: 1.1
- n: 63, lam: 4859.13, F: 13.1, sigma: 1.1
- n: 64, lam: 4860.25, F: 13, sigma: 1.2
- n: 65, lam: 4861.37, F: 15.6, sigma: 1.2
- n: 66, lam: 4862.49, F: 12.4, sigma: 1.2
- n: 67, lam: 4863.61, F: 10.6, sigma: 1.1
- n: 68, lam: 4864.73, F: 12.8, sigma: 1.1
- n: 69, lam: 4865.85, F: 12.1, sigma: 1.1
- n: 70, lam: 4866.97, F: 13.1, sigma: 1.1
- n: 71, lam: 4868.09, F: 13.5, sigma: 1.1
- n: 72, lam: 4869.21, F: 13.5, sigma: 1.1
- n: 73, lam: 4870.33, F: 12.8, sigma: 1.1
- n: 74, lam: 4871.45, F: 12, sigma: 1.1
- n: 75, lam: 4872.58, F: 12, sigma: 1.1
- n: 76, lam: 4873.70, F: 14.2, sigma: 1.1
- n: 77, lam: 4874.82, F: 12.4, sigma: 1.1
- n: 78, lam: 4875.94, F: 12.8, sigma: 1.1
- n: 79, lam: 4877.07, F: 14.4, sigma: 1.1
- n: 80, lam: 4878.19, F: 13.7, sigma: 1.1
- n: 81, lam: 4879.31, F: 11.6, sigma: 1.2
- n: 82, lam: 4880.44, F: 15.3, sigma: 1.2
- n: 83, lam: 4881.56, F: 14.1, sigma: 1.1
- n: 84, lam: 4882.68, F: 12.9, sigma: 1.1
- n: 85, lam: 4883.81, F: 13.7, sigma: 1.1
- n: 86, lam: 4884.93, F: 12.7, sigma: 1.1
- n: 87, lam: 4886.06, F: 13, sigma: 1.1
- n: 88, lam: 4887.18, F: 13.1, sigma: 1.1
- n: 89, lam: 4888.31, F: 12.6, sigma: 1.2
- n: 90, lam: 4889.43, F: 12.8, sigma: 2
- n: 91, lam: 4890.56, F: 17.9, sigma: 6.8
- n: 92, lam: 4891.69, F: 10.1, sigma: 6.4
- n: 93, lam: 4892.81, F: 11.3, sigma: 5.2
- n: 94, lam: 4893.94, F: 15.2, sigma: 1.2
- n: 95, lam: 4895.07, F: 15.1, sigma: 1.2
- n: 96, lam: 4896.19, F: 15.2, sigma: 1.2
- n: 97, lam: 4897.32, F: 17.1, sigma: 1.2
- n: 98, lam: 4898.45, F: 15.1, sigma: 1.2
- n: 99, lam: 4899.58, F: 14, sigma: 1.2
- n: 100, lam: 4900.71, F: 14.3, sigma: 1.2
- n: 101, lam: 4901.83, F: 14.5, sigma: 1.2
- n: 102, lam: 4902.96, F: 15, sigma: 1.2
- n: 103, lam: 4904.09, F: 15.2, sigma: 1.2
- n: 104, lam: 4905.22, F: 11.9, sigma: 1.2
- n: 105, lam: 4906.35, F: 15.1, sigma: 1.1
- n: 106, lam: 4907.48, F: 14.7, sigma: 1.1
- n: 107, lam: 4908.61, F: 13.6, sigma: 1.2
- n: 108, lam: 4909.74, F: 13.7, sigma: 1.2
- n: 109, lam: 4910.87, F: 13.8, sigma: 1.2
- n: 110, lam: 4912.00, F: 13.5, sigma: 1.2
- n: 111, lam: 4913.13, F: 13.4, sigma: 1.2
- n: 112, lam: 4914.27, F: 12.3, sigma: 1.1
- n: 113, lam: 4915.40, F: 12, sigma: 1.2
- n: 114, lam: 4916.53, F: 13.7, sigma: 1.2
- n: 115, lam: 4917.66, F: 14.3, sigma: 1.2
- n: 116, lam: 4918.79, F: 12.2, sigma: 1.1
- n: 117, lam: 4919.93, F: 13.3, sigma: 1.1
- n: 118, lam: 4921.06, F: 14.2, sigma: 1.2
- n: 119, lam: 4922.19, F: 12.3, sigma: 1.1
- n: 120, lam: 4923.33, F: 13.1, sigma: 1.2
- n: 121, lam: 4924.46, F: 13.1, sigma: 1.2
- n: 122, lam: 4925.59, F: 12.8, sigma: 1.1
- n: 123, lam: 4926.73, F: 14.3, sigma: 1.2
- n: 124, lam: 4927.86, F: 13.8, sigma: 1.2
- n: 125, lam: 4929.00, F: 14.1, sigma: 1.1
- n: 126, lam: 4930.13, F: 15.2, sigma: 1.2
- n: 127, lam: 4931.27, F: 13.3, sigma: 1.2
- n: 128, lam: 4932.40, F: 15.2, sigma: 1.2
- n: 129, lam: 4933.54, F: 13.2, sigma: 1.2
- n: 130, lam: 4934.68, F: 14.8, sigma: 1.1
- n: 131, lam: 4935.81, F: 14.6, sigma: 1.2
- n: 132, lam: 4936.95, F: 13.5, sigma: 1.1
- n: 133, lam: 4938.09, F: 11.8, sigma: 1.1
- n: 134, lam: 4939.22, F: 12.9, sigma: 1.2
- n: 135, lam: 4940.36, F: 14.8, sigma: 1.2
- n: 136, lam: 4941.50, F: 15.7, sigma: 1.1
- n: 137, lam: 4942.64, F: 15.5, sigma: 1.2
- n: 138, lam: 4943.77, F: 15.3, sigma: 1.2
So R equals 0.9 AA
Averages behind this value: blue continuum 13.8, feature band 13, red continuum 13.1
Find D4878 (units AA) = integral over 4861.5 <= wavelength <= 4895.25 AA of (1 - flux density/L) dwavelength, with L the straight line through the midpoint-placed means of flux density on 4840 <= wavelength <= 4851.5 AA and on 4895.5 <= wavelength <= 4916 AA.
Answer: 1.5 AA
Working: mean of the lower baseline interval 13.2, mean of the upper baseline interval 14.1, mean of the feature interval 13.1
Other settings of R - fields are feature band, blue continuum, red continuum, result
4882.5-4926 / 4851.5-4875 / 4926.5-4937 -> -0.08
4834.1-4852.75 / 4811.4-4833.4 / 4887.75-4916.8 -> 0.26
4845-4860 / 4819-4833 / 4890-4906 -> 1.20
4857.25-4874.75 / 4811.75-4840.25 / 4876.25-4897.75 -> 1.19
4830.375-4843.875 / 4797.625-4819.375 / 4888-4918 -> -0.21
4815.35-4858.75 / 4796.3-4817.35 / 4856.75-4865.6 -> -1.09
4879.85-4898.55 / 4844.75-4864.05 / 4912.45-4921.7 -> -1.23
